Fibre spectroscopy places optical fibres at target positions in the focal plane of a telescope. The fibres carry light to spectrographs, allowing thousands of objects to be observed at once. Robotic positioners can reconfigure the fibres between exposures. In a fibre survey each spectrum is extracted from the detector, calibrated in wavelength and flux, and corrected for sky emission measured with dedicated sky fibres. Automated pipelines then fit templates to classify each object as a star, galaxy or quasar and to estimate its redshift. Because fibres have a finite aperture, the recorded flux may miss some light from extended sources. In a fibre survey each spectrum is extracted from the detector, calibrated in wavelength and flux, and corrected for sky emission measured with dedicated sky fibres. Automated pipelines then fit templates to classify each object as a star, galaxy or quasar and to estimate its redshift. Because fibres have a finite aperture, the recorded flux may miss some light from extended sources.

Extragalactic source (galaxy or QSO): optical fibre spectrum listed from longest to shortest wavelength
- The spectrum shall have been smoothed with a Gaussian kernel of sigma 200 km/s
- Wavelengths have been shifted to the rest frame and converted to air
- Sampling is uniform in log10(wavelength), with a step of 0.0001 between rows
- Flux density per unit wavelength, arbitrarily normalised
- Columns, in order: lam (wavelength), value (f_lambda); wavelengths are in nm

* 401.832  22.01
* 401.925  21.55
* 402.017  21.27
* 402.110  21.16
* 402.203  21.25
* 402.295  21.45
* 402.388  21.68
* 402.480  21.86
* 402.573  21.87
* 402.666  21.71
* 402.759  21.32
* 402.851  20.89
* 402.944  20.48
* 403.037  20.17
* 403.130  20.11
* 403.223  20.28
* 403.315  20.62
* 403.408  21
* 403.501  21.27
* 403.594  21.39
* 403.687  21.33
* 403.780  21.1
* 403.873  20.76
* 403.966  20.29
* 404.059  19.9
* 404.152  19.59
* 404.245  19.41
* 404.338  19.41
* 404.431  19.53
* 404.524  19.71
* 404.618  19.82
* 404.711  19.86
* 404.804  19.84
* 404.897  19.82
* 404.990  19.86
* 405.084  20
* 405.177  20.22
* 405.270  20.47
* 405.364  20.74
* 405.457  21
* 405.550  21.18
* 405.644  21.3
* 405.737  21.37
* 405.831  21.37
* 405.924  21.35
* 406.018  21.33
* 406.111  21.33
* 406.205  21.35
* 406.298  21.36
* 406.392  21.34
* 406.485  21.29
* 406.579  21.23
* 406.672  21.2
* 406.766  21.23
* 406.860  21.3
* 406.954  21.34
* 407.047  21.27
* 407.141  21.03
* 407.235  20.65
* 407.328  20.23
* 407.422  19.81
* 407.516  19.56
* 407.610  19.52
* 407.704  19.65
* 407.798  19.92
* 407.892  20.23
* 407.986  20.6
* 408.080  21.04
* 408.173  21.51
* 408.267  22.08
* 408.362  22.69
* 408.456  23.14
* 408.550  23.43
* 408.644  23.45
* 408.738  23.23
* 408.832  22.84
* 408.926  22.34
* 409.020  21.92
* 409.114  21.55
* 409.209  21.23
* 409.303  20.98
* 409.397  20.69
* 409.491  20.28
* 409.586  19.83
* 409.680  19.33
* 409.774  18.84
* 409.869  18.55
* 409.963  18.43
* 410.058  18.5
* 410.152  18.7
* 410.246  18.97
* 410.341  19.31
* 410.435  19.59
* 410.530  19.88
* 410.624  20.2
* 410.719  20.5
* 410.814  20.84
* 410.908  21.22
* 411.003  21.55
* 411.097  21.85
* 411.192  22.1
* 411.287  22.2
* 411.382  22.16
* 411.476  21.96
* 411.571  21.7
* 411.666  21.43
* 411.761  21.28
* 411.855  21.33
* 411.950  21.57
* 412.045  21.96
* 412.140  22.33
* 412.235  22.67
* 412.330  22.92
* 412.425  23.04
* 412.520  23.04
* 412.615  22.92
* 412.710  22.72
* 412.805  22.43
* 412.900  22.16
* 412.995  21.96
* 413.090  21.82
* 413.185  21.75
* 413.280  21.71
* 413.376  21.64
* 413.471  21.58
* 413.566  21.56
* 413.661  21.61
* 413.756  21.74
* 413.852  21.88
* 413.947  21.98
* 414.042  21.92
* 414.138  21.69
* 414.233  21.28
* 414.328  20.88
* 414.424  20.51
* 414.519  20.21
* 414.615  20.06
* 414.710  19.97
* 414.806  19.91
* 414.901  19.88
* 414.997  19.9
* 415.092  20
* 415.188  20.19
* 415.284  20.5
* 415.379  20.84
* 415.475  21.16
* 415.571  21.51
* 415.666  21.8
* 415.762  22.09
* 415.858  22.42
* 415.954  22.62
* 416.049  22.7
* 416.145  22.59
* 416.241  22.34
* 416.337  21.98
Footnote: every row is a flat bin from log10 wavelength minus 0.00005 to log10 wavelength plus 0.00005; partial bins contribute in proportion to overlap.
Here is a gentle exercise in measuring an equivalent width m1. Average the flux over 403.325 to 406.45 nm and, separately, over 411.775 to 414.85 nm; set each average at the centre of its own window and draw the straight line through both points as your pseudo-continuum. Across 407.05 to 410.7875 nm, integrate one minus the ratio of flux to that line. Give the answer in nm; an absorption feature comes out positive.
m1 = 0.09 nm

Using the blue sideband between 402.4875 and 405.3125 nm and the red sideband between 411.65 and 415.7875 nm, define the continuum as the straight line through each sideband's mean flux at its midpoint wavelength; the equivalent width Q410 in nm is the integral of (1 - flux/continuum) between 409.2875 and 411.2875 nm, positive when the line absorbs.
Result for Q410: 0.10 nm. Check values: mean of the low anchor 20.4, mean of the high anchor 21.5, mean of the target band 20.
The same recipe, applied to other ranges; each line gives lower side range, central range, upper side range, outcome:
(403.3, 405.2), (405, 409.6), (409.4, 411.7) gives -0.21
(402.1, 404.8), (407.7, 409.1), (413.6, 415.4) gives -0.08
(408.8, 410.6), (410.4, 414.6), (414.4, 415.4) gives -0.32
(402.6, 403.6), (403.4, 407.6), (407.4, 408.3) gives -0.01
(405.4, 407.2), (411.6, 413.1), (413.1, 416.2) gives -0.07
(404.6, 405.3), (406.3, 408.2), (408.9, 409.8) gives -0.03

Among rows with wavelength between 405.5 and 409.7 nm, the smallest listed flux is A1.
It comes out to 19.33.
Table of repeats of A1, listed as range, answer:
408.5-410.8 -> 18.43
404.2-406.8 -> 19.41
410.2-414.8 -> 18.97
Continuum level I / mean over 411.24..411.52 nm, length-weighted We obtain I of 22.1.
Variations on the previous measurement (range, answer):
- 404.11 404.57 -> 19.5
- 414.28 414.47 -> 20.7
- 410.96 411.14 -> 21.8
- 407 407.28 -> 21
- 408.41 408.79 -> 23.3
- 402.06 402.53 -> 21.5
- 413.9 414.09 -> 21.9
